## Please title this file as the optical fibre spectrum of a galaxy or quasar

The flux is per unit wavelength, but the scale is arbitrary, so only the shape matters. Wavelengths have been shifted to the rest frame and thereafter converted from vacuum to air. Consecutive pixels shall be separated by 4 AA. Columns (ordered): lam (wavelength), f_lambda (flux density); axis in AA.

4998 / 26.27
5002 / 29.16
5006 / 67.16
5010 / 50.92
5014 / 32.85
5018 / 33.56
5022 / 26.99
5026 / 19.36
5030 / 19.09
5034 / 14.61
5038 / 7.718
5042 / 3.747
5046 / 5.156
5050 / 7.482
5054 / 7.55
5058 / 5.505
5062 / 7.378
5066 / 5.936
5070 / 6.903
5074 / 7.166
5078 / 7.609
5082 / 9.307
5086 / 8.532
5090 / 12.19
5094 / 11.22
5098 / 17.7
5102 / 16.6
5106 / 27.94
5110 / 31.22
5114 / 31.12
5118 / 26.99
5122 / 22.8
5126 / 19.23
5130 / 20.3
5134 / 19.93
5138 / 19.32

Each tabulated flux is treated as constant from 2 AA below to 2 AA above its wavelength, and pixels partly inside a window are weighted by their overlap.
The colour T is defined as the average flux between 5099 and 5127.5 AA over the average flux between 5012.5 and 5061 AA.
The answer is 1.67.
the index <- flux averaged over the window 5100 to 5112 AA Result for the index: 25.3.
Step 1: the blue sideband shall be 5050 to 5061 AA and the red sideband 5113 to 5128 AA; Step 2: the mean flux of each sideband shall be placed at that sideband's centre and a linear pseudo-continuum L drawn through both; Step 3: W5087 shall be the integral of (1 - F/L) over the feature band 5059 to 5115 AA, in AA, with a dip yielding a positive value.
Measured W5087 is 9.1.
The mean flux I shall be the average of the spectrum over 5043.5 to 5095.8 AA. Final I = 7.79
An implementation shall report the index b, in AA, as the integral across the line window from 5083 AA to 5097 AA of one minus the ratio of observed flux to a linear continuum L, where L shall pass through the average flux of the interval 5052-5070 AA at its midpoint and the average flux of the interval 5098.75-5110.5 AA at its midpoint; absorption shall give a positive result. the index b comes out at 5.4 AA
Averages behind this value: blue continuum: 6.63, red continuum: 23.7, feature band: 11.1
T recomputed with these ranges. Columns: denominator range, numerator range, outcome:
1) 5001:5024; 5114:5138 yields 0.55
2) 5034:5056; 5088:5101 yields 1.97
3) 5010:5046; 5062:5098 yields 0.44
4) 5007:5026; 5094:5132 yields 0.64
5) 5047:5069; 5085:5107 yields 2.31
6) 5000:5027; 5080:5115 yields 0.48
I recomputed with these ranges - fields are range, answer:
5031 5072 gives 7.49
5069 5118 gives 16.3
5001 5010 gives 50.9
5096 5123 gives 25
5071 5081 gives 7.53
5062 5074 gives 6.7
